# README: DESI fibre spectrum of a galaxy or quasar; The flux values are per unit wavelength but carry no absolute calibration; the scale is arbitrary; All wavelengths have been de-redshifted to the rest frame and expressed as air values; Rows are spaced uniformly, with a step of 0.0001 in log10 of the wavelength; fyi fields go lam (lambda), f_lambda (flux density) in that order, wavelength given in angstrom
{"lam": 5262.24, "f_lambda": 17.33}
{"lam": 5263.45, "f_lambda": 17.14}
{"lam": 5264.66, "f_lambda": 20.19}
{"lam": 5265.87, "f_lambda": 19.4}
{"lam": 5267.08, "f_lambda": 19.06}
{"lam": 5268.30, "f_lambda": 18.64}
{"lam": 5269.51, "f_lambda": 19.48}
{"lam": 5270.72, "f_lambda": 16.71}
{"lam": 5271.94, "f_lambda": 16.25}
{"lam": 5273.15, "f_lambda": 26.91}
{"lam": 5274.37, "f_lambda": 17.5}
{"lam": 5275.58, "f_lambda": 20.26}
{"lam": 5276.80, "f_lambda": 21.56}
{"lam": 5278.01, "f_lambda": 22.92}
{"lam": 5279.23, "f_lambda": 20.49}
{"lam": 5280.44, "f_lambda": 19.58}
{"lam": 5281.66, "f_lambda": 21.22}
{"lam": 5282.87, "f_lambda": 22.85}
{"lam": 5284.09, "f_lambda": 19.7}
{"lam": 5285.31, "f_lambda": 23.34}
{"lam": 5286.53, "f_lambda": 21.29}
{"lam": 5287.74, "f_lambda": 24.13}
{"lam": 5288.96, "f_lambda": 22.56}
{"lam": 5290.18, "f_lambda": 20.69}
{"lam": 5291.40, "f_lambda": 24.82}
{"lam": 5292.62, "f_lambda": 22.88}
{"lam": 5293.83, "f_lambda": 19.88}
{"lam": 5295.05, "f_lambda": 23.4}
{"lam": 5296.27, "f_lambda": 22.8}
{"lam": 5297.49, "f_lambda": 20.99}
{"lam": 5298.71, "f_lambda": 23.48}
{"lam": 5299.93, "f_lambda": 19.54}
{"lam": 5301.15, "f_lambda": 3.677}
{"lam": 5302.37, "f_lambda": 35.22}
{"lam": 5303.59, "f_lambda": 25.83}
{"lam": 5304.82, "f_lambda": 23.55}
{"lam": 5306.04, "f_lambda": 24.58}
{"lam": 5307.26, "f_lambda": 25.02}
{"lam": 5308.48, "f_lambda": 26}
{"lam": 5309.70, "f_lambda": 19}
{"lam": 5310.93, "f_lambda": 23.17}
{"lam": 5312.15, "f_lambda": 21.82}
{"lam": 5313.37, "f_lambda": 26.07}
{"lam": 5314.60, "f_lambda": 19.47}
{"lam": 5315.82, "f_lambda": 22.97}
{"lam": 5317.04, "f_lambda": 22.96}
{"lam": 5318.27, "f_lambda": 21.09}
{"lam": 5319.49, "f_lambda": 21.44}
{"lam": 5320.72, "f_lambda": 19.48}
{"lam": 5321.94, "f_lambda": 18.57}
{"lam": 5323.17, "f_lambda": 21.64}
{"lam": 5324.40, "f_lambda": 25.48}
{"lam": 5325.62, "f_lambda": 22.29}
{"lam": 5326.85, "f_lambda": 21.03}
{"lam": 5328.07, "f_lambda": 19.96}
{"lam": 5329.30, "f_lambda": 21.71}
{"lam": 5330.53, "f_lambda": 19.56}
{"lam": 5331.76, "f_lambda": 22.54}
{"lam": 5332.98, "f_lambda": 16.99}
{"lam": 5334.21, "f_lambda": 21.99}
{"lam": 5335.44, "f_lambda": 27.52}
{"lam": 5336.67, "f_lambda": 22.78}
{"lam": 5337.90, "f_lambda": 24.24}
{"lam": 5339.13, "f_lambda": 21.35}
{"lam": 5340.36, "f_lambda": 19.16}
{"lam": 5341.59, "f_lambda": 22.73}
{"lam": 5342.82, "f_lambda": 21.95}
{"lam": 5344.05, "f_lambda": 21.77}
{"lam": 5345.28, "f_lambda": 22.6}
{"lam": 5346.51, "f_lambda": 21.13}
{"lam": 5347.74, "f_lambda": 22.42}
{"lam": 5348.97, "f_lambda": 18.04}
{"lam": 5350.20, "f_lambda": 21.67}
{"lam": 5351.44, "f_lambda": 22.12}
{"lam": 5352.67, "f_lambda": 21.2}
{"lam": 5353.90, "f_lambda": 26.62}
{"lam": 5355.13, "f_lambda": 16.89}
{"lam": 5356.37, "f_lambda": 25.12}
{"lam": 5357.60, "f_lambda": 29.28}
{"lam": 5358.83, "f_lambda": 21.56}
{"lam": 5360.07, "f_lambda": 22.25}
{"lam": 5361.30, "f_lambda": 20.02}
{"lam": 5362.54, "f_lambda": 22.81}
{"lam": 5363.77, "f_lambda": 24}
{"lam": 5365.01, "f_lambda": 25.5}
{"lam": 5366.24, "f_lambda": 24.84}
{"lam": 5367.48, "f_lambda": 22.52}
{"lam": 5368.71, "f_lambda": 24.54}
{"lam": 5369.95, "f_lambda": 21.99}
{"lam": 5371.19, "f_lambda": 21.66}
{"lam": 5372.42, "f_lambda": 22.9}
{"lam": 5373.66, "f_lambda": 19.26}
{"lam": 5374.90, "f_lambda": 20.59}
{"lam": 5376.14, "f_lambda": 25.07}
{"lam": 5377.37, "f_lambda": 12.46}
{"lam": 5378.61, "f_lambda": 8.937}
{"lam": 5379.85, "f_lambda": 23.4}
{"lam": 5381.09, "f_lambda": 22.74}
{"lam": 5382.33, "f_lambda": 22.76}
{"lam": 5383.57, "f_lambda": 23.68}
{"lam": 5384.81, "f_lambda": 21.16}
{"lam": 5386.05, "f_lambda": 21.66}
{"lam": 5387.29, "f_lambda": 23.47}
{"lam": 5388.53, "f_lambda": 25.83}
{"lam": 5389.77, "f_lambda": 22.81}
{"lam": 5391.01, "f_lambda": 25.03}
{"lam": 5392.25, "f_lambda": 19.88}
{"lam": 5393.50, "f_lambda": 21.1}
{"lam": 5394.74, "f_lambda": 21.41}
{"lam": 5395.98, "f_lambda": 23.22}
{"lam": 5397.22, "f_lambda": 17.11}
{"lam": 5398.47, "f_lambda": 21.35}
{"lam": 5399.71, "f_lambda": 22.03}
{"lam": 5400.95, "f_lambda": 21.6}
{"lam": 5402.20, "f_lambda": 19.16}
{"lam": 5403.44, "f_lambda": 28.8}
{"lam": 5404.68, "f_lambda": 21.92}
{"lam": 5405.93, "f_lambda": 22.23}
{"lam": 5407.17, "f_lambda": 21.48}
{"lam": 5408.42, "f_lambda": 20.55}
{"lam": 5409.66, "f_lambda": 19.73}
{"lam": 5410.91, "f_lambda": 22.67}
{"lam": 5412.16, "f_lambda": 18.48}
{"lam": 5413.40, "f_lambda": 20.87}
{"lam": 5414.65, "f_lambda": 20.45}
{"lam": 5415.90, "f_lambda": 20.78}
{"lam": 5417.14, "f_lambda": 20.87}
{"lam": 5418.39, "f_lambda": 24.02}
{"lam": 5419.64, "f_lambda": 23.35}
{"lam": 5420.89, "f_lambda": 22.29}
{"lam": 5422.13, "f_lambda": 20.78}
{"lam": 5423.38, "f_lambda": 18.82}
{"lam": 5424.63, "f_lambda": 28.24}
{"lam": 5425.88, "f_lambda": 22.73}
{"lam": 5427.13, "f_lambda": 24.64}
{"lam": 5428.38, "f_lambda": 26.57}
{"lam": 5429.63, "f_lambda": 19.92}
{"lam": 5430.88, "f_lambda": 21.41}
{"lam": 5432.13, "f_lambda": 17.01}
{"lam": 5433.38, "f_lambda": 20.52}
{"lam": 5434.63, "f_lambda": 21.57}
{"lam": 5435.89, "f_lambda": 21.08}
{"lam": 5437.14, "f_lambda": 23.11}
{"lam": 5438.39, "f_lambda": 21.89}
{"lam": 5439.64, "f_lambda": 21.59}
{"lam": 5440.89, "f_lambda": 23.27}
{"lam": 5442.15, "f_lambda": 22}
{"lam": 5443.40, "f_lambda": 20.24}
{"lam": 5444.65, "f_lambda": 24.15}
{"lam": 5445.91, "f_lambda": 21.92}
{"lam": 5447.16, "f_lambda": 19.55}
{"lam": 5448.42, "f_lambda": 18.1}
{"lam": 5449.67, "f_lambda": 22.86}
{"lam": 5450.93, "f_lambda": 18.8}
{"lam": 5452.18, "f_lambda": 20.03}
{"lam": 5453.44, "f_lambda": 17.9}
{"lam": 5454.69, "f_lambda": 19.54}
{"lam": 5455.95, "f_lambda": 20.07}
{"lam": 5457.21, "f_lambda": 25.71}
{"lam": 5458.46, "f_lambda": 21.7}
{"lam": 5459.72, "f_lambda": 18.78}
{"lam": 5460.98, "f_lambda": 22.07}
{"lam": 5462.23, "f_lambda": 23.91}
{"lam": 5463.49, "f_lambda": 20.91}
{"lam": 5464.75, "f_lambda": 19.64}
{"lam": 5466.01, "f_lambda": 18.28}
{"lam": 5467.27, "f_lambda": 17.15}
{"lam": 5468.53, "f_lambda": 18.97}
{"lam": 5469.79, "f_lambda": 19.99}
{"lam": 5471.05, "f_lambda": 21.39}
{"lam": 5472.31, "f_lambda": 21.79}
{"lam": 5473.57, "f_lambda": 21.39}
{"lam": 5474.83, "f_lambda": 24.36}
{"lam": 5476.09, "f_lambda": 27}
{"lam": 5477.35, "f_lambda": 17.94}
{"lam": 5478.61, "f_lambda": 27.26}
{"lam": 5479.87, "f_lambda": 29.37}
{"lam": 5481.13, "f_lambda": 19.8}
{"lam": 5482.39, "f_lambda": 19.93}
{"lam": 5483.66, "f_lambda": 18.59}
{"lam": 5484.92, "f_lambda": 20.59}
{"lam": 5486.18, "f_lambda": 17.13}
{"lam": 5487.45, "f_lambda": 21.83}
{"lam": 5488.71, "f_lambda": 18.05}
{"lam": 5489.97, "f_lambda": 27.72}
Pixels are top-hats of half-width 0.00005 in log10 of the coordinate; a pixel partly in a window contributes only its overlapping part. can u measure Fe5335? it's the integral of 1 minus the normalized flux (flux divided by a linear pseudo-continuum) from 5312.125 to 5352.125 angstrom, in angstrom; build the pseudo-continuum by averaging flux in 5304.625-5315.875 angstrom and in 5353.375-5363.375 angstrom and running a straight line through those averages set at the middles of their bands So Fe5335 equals 2.4 angstrom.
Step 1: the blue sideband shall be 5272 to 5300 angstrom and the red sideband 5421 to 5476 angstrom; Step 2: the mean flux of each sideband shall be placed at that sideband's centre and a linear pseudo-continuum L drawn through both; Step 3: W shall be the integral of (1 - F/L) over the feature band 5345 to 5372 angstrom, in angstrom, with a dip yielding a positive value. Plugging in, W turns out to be -1.4 angstrom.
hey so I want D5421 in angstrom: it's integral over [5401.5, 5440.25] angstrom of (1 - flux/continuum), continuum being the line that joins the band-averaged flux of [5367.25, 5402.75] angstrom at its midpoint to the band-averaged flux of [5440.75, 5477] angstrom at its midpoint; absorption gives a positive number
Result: -1.2 angstrom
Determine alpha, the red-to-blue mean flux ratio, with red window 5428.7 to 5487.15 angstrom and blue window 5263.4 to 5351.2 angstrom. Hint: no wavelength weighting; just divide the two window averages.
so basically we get 1.0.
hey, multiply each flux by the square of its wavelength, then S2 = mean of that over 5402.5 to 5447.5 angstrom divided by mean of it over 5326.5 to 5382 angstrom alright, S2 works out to 1.03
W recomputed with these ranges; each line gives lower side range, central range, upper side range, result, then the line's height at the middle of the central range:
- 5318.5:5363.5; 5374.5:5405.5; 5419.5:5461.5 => 0.3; 21.7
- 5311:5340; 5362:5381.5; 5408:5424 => 0.0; 21.5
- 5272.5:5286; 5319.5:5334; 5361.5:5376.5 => 0.8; 22.2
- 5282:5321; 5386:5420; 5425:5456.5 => -0.4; 21.6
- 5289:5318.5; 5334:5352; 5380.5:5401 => 0.2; 22.3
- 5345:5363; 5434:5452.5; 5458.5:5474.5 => -0.5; 20.8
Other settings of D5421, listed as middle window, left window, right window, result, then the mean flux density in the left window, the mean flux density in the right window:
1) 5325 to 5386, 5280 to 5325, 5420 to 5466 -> 0.2 angstrom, 22.2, 21.4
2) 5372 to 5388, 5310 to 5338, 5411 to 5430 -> 1.1 angstrom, 21.9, 22.2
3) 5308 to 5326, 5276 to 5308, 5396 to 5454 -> 0.0 angstrom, 22.2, 21.5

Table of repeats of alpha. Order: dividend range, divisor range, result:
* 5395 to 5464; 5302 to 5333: 0.95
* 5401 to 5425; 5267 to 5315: 1.00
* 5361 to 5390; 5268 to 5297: 1.03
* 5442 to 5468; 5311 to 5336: 0.95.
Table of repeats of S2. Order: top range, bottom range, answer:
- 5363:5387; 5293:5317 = 0.99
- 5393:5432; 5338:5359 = 1.01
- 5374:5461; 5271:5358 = 1.02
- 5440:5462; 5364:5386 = 1.01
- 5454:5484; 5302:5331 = 1.00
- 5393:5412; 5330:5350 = 1.02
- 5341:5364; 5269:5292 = 1.08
